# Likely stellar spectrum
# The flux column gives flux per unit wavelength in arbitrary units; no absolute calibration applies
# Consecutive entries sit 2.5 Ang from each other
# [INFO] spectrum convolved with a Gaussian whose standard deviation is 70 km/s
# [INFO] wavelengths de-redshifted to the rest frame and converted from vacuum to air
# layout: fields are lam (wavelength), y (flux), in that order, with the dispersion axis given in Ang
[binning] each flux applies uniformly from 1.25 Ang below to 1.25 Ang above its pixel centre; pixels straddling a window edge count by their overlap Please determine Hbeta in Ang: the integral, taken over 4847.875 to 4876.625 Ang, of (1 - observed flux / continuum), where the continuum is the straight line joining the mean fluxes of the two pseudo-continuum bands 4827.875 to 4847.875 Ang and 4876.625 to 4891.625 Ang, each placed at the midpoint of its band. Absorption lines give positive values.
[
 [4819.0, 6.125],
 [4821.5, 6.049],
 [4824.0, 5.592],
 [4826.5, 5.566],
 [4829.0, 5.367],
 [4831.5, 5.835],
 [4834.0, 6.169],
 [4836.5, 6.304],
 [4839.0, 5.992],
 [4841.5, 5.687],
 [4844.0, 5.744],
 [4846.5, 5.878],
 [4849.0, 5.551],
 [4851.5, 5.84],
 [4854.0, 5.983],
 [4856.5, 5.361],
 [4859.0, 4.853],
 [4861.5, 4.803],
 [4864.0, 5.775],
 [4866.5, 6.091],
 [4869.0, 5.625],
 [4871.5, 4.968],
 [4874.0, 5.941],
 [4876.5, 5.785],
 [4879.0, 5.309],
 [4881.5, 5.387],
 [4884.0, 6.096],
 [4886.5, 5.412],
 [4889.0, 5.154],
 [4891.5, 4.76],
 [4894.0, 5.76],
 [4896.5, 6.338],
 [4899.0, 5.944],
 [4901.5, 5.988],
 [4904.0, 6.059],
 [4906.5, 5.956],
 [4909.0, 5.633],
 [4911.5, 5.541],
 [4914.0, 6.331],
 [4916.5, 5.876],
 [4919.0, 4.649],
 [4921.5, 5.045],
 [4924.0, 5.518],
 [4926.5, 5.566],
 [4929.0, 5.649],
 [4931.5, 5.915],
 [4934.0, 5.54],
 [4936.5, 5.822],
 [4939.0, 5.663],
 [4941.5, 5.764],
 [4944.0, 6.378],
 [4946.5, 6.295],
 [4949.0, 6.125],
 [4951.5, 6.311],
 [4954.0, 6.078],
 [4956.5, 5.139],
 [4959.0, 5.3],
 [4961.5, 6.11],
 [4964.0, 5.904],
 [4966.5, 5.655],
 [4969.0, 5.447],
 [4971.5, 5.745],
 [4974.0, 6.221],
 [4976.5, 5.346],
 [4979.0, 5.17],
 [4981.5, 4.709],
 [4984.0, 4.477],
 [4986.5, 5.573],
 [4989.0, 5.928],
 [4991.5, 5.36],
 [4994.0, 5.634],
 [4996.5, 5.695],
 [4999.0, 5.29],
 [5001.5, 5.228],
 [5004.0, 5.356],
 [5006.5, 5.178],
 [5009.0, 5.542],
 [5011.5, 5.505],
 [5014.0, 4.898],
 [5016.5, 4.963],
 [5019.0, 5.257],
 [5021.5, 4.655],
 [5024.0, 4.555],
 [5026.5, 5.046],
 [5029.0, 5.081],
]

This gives 0.5 Ang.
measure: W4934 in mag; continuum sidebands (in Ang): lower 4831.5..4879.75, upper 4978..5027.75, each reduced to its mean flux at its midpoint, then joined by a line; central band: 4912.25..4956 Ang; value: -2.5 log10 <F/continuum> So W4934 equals -0.07 mag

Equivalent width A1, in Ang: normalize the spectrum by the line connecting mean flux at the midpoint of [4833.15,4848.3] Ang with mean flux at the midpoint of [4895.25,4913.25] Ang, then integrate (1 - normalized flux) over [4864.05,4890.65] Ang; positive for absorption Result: 1.6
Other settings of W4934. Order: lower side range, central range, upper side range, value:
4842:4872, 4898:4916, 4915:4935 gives -0.080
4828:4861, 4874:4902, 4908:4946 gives 0.011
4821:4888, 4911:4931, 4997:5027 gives -0.019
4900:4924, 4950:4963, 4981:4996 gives -0.062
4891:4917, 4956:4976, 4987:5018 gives -0.026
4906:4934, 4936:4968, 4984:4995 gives -0.064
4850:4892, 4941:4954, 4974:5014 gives -0.148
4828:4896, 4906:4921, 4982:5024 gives -0.026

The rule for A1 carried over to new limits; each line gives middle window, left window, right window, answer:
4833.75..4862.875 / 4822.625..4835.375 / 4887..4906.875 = 0.27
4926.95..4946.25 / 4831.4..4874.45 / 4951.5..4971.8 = -0.44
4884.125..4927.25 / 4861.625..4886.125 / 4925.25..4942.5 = 0.22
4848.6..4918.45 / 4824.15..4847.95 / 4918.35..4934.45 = -0.28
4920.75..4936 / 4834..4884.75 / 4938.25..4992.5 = 0.26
